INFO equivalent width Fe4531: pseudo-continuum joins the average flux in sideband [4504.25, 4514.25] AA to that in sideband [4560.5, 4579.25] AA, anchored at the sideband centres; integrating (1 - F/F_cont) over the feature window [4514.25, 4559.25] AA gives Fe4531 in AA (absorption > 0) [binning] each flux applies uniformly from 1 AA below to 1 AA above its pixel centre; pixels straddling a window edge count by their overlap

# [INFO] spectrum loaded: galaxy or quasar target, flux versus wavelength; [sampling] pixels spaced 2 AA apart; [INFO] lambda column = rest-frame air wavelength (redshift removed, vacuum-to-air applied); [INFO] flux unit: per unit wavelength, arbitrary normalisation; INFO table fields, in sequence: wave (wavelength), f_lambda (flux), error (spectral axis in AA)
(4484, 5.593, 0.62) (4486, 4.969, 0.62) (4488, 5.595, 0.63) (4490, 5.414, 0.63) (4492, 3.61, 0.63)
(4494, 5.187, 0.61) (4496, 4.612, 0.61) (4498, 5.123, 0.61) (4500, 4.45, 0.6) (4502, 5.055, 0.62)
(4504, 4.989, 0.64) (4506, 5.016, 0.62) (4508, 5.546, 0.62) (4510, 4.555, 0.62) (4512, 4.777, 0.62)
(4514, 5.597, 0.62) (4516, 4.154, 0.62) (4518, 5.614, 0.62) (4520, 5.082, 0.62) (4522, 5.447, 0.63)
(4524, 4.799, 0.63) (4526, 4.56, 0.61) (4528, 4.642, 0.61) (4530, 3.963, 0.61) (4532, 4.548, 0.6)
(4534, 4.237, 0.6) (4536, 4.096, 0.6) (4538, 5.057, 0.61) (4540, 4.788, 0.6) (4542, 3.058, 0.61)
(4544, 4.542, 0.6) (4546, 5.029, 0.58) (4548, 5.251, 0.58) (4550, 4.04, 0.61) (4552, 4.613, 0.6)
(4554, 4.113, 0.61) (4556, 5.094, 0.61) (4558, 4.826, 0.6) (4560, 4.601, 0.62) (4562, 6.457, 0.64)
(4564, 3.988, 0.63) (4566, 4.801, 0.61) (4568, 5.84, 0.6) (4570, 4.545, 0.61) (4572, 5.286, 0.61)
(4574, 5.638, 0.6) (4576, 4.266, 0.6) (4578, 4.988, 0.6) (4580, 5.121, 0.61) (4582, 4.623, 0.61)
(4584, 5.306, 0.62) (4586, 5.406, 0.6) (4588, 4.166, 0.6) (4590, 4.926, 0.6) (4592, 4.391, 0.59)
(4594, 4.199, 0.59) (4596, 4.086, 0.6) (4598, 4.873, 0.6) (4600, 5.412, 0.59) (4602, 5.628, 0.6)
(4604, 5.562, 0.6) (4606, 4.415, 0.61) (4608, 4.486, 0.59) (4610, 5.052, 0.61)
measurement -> 3.83 AA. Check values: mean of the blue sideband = 5.05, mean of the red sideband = 5.08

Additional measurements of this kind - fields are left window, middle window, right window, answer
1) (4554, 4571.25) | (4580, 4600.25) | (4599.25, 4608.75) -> 1.3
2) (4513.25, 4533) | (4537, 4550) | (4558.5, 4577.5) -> 0.9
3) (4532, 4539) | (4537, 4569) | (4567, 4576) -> 0.5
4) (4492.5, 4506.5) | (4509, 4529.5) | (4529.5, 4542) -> -1.4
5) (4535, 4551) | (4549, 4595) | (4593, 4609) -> -1.8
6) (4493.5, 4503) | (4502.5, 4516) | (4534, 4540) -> -0.6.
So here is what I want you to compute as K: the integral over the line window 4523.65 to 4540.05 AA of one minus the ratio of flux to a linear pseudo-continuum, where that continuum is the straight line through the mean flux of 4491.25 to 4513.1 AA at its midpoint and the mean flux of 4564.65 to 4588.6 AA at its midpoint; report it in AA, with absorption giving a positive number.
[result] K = 1.3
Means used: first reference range 4.83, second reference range 5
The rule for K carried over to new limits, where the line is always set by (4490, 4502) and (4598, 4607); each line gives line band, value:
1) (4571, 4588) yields 0.3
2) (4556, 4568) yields 0.0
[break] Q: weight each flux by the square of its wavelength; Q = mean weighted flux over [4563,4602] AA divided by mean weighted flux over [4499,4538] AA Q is 1.04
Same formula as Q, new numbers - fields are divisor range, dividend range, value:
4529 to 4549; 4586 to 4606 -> 1.11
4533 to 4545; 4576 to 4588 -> 1.17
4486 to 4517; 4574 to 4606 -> 1.03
